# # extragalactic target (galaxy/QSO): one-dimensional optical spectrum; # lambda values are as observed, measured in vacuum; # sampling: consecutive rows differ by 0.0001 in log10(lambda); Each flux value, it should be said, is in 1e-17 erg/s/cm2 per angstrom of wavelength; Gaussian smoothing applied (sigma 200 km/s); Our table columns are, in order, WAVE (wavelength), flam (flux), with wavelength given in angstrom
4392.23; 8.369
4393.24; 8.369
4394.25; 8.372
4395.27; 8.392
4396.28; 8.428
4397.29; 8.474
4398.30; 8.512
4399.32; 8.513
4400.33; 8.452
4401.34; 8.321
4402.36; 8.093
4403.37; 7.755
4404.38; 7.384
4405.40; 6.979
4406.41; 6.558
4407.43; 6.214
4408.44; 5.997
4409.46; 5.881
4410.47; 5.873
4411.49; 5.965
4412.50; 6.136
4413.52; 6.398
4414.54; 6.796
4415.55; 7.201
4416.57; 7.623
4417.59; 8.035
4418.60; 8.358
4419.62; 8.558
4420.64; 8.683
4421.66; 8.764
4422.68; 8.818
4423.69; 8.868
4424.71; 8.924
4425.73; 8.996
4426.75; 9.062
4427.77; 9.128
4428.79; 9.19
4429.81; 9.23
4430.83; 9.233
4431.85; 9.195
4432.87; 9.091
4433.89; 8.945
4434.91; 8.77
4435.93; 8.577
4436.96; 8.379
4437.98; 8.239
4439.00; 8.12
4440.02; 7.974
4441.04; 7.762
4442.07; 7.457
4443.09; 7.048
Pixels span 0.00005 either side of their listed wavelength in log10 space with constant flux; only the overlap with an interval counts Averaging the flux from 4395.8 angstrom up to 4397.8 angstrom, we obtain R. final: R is 8.47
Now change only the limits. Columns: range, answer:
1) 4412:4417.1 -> 6.83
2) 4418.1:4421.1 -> 8.52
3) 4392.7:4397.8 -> 8.41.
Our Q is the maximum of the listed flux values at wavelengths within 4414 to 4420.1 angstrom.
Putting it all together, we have 8.558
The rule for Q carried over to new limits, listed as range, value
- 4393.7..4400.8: 8.513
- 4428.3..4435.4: 9.233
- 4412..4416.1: 7.201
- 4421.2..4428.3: 9.128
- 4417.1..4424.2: 8.868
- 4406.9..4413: 6.214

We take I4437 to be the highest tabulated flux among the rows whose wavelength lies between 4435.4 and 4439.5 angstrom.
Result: 8.577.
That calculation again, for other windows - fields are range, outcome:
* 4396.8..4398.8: 8.512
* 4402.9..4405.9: 7.755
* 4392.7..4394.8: 8.372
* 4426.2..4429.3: 9.19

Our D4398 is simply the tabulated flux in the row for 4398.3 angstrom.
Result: 8.512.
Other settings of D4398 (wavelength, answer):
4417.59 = 8.035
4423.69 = 8.868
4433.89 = 8.945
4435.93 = 8.577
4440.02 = 7.974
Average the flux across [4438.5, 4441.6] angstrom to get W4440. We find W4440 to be 7.94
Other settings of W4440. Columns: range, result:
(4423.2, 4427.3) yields 8.96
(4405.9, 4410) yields 6.17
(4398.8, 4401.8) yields 8.43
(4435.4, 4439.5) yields 8.32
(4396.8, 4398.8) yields 8.5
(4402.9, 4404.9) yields 7.56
